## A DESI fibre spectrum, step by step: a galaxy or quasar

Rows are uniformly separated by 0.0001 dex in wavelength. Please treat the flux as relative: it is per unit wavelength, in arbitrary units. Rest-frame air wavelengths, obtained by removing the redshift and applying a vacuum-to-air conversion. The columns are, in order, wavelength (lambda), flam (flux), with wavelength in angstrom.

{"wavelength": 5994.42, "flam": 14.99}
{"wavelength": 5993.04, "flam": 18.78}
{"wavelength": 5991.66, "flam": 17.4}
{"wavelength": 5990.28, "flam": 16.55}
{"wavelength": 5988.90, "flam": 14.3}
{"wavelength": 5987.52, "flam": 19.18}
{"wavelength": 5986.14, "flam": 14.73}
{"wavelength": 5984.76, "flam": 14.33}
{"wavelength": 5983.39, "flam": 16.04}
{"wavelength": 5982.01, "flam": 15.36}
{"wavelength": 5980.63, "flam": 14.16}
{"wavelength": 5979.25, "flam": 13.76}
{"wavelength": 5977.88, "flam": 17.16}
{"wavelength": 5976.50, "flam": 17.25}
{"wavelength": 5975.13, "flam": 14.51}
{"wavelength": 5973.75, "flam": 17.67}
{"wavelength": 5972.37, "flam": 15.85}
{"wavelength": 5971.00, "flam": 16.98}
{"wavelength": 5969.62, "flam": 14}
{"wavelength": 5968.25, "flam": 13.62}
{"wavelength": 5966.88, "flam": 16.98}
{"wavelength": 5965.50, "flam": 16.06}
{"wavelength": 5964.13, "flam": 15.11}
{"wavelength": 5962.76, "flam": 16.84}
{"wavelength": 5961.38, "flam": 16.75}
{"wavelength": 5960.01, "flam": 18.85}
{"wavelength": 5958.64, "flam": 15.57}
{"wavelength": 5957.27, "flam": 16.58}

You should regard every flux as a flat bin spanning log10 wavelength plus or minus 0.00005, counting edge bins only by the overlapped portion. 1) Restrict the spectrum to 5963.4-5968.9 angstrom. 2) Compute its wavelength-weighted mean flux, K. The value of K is 15.5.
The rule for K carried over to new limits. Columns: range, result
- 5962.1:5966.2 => 16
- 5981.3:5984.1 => 15.7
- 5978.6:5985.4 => 14.7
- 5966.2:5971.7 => 15.4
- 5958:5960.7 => 17.3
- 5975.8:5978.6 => 17.2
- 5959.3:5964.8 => 16.9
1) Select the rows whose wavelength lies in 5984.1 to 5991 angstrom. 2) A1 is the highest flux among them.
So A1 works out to 19.18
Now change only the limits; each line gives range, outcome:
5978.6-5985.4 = 16.04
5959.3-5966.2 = 18.85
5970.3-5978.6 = 17.67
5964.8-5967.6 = 16.98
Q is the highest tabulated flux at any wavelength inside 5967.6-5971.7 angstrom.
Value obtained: 16.98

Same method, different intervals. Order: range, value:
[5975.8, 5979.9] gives 17.25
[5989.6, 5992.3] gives 17.4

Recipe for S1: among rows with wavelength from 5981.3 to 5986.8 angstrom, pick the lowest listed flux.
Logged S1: 14.33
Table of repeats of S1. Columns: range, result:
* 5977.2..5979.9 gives 13.76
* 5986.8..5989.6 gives 14.3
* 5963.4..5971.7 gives 13.62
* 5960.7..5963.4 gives 16.75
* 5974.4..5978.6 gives 14.51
